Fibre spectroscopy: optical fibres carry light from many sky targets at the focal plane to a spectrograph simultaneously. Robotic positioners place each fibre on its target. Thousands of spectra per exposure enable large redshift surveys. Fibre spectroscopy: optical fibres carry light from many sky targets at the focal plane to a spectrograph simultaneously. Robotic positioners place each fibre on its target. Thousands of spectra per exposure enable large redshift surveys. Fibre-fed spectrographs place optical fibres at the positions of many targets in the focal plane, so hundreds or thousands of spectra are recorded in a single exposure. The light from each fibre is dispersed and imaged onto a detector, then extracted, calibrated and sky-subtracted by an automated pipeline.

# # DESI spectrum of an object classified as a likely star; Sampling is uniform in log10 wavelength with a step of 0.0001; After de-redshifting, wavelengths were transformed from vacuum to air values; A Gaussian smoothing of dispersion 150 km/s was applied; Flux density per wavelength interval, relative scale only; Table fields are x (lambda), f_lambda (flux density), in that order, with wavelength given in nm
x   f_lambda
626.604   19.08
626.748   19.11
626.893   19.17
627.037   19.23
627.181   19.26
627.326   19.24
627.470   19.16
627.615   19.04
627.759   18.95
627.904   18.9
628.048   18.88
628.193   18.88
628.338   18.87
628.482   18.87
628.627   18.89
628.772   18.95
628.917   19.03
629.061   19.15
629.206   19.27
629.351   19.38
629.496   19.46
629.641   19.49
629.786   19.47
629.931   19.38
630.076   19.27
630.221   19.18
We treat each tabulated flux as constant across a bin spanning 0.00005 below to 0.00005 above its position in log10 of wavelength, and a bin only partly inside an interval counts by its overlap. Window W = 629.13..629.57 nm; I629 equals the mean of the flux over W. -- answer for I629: 19.4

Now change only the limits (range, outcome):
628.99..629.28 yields 19.2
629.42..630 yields 19.4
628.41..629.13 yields 19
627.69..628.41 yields 18.9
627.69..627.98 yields 18.9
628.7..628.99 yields 19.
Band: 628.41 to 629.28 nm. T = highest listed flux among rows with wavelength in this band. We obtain 19.27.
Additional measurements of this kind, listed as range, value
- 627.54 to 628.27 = 19.04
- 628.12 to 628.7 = 18.89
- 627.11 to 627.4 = 19.26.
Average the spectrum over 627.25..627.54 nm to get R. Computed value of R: 19.2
